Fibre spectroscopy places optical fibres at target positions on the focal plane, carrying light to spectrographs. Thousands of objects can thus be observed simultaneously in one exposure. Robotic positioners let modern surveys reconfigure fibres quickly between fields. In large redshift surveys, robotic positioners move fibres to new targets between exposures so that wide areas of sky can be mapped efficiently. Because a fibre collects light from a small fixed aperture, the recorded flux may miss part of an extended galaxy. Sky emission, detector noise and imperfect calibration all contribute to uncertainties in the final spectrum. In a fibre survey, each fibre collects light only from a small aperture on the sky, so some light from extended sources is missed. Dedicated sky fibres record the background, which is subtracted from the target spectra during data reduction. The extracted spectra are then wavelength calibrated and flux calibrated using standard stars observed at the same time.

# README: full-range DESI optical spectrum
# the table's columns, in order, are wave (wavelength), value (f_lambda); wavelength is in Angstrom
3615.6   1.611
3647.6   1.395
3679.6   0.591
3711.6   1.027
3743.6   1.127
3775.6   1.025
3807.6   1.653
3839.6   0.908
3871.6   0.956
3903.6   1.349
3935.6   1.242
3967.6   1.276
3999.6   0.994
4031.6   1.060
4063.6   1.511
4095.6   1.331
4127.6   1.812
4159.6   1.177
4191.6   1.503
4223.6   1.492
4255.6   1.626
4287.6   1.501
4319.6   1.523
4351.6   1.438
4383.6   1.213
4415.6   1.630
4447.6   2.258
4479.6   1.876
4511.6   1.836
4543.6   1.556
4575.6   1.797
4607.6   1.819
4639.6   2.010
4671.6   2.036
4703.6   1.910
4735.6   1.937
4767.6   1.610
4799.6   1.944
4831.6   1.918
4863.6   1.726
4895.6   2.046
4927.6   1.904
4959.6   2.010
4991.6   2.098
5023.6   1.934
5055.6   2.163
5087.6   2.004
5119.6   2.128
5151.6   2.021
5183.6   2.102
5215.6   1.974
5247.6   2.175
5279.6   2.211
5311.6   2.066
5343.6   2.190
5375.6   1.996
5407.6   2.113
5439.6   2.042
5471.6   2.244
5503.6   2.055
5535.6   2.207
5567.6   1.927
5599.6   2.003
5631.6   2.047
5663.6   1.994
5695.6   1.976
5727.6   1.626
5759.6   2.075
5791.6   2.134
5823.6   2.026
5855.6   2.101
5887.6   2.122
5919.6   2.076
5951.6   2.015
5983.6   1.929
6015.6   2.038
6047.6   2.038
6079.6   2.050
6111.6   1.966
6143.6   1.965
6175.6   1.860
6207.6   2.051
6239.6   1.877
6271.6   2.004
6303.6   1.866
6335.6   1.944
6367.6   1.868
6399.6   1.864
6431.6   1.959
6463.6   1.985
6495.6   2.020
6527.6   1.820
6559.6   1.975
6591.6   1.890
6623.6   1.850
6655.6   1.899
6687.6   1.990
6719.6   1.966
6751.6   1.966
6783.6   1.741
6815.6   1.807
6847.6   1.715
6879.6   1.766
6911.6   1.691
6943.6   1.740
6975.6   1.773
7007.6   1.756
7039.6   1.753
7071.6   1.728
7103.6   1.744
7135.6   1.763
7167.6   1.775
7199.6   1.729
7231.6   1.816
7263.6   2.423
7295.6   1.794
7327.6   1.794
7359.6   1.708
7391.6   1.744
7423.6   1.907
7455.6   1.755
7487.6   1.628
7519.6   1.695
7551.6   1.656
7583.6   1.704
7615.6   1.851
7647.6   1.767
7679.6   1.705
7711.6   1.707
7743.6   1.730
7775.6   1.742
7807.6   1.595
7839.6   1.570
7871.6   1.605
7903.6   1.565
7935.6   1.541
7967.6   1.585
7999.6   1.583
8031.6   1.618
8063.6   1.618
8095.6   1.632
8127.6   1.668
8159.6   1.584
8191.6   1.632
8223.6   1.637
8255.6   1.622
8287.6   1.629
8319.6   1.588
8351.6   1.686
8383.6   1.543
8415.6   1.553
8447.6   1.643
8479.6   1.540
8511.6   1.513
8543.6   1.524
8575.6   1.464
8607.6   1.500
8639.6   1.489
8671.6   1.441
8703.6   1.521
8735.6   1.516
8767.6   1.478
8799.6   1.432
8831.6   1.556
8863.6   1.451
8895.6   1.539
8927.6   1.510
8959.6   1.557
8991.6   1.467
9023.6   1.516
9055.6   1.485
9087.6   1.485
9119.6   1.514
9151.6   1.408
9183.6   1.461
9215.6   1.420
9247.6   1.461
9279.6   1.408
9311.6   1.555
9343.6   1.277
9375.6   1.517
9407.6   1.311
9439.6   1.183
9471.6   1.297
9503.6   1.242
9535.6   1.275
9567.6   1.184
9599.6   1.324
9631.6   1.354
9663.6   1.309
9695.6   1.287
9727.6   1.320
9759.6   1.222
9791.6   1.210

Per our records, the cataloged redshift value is 0.11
